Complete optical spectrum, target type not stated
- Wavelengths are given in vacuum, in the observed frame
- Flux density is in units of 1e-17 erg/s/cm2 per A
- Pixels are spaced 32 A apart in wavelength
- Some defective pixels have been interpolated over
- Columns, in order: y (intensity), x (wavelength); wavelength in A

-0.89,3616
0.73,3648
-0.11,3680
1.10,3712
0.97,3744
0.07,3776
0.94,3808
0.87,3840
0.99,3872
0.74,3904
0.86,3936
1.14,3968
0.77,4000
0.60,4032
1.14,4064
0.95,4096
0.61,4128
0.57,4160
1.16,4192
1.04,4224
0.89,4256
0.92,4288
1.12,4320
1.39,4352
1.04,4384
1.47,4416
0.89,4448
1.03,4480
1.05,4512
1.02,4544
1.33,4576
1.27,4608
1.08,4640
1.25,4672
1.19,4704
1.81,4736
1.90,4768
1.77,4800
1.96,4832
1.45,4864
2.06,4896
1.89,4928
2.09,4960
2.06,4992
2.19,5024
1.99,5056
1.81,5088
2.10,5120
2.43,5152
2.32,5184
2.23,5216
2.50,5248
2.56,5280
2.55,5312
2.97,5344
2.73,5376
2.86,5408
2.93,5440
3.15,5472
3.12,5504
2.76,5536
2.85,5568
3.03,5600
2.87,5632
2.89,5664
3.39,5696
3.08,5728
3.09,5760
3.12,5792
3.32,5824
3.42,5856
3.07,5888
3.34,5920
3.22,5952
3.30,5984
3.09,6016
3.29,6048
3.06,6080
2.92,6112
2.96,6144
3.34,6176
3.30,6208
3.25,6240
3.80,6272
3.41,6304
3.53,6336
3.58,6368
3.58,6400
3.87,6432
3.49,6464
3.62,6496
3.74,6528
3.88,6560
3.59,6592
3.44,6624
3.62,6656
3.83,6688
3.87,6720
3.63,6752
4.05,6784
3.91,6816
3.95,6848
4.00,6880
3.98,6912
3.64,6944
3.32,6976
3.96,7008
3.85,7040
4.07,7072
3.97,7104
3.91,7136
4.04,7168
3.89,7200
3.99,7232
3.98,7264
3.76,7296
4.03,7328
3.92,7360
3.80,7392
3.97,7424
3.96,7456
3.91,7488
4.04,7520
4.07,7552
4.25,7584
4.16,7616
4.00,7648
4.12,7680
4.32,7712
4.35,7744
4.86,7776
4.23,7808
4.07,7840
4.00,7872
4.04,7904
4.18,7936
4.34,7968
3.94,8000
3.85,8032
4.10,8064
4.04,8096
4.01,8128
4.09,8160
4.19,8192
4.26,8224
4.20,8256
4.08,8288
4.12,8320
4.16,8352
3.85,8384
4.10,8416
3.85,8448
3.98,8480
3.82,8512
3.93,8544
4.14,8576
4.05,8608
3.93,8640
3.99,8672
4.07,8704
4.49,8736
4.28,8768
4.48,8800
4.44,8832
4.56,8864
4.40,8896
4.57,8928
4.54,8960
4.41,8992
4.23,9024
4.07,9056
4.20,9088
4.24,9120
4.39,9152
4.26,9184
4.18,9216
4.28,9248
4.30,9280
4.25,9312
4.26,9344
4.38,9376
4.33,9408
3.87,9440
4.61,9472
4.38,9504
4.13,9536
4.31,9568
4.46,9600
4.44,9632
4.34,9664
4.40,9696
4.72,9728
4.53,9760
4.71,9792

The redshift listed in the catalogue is 0.18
